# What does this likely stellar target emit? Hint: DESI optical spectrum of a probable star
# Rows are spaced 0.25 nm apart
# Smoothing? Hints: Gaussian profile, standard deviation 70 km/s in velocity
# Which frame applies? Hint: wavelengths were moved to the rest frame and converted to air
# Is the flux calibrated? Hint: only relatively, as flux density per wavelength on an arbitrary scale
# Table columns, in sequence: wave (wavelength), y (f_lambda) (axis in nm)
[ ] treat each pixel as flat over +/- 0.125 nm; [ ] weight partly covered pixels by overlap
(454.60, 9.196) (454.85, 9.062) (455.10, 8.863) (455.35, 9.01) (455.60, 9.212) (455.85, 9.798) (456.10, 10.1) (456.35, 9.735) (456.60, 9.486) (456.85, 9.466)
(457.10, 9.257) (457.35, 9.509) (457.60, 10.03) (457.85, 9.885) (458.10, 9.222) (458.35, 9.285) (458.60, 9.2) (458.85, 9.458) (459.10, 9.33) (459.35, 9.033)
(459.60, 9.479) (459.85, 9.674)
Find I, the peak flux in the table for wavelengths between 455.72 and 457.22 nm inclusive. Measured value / 10.1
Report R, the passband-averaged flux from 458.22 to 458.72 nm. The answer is 9.24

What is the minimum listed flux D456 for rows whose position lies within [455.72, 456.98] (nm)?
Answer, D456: 9.466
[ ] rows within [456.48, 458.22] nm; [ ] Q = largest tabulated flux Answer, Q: 10.03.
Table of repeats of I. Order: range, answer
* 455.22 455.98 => 9.798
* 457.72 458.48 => 9.885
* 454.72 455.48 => 9.062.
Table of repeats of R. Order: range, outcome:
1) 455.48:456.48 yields 9.71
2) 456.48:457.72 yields 9.55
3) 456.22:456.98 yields 9.56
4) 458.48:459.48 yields 9.26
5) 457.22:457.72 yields 9.76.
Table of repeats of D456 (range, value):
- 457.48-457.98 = 9.885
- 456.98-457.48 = 9.257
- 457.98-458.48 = 9.222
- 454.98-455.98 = 8.863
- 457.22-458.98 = 9.2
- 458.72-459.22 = 9.33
